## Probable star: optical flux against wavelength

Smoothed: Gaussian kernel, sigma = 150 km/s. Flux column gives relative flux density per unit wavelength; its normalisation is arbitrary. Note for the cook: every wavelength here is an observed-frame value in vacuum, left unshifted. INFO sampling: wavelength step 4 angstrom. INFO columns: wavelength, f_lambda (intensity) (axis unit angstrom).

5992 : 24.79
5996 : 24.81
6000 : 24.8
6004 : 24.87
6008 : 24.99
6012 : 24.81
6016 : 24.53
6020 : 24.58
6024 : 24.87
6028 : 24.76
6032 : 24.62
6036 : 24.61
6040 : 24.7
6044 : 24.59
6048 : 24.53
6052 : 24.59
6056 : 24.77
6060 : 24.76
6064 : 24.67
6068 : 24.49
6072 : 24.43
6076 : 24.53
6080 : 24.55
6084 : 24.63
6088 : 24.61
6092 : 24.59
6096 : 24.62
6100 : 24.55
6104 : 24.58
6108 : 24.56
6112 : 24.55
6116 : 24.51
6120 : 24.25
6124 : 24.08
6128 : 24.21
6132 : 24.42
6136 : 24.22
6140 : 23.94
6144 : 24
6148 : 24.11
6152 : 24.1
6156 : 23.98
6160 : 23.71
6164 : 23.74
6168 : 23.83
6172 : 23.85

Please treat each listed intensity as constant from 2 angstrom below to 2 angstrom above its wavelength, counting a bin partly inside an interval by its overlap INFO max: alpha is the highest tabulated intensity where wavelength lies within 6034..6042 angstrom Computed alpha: 24.7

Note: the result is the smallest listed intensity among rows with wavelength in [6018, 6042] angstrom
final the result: 24.58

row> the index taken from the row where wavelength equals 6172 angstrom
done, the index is 23.85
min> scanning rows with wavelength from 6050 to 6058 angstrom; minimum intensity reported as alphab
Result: 24.59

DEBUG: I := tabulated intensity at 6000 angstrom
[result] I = 24.8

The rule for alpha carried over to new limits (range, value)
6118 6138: 24.42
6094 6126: 24.62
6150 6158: 24.1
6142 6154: 24.11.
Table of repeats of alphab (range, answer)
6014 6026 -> 24.53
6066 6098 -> 24.43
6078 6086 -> 24.55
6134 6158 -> 23.94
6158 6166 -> 23.71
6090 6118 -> 24.51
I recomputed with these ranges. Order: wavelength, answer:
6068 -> 24.49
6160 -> 23.71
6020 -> 24.58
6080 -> 24.55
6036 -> 24.61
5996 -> 24.81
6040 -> 24.7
